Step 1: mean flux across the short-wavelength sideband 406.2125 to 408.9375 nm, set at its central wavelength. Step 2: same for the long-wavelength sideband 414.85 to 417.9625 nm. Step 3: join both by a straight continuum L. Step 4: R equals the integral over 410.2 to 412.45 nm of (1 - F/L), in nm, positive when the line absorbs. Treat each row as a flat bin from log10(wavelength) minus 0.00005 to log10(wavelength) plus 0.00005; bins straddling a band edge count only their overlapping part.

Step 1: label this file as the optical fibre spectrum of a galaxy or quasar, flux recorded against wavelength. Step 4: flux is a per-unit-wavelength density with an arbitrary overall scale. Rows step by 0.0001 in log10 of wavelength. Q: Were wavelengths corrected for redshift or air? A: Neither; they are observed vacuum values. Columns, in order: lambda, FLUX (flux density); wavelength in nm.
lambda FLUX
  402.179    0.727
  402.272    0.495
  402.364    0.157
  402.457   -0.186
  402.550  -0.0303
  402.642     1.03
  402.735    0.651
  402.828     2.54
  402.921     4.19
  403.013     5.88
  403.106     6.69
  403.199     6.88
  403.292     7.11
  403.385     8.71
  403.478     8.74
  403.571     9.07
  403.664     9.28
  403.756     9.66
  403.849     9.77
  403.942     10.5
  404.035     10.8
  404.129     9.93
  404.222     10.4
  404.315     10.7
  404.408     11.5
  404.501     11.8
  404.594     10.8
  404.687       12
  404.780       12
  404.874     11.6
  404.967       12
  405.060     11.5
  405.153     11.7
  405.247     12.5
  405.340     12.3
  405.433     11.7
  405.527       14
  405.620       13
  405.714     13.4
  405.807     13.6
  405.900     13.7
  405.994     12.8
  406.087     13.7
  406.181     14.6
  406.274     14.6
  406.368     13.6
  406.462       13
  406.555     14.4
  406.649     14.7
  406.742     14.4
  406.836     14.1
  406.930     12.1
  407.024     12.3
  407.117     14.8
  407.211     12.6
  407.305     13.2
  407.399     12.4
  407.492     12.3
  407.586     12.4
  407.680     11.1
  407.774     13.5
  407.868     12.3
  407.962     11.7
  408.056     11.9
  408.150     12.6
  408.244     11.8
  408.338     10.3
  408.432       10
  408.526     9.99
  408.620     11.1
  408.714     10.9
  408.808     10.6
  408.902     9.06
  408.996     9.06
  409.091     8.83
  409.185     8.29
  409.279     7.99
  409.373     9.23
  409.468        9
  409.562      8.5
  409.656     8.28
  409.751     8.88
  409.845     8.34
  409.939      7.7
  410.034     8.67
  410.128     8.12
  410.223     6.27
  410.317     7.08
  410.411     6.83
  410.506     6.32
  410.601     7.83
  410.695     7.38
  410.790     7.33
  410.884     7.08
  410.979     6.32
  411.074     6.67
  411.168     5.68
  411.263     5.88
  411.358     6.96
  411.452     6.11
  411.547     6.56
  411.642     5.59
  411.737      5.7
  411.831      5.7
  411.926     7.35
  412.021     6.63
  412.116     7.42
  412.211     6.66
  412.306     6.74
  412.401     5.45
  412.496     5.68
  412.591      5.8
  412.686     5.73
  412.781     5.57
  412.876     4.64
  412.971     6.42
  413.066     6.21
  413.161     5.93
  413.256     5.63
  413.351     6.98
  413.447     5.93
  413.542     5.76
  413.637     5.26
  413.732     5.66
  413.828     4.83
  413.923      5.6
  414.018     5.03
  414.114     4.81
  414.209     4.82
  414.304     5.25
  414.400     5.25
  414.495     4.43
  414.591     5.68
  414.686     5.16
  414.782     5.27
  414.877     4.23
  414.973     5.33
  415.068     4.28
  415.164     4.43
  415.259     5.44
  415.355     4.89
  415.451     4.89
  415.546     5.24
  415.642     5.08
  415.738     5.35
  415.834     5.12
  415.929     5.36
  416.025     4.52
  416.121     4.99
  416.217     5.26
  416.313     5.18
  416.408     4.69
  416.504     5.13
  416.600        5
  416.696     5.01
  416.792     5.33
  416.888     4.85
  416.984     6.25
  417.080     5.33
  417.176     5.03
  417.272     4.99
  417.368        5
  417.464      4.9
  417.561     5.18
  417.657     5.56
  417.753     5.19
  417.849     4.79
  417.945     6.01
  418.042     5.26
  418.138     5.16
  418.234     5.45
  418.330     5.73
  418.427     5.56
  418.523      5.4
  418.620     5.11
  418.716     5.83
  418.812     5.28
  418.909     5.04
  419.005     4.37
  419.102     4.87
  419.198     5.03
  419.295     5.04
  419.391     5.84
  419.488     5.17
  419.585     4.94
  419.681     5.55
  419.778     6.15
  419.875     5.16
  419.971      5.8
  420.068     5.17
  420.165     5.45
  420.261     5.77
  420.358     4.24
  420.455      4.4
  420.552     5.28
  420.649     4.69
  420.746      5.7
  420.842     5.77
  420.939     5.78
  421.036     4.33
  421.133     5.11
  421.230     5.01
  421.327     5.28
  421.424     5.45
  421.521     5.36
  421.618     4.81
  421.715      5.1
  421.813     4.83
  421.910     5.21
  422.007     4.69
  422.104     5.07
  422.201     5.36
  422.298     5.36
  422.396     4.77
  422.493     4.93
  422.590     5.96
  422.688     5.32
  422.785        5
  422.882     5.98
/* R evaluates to 0.65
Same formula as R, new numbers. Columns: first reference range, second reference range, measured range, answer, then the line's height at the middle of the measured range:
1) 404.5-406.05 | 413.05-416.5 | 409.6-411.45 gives 0.269 nm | 8.43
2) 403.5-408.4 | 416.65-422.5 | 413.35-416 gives 0.882 nm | 7.73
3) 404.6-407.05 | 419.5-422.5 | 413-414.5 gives 0.577 nm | 8.92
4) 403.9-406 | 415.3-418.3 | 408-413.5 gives 0.693 nm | 8.61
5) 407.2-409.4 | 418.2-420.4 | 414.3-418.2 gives 0.977 nm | 6.87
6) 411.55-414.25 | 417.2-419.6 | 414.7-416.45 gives 0.179 nm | 5.55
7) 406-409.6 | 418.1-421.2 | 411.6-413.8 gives 0.744 nm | 9.08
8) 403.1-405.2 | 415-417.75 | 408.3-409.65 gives -0.206 nm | 8.18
